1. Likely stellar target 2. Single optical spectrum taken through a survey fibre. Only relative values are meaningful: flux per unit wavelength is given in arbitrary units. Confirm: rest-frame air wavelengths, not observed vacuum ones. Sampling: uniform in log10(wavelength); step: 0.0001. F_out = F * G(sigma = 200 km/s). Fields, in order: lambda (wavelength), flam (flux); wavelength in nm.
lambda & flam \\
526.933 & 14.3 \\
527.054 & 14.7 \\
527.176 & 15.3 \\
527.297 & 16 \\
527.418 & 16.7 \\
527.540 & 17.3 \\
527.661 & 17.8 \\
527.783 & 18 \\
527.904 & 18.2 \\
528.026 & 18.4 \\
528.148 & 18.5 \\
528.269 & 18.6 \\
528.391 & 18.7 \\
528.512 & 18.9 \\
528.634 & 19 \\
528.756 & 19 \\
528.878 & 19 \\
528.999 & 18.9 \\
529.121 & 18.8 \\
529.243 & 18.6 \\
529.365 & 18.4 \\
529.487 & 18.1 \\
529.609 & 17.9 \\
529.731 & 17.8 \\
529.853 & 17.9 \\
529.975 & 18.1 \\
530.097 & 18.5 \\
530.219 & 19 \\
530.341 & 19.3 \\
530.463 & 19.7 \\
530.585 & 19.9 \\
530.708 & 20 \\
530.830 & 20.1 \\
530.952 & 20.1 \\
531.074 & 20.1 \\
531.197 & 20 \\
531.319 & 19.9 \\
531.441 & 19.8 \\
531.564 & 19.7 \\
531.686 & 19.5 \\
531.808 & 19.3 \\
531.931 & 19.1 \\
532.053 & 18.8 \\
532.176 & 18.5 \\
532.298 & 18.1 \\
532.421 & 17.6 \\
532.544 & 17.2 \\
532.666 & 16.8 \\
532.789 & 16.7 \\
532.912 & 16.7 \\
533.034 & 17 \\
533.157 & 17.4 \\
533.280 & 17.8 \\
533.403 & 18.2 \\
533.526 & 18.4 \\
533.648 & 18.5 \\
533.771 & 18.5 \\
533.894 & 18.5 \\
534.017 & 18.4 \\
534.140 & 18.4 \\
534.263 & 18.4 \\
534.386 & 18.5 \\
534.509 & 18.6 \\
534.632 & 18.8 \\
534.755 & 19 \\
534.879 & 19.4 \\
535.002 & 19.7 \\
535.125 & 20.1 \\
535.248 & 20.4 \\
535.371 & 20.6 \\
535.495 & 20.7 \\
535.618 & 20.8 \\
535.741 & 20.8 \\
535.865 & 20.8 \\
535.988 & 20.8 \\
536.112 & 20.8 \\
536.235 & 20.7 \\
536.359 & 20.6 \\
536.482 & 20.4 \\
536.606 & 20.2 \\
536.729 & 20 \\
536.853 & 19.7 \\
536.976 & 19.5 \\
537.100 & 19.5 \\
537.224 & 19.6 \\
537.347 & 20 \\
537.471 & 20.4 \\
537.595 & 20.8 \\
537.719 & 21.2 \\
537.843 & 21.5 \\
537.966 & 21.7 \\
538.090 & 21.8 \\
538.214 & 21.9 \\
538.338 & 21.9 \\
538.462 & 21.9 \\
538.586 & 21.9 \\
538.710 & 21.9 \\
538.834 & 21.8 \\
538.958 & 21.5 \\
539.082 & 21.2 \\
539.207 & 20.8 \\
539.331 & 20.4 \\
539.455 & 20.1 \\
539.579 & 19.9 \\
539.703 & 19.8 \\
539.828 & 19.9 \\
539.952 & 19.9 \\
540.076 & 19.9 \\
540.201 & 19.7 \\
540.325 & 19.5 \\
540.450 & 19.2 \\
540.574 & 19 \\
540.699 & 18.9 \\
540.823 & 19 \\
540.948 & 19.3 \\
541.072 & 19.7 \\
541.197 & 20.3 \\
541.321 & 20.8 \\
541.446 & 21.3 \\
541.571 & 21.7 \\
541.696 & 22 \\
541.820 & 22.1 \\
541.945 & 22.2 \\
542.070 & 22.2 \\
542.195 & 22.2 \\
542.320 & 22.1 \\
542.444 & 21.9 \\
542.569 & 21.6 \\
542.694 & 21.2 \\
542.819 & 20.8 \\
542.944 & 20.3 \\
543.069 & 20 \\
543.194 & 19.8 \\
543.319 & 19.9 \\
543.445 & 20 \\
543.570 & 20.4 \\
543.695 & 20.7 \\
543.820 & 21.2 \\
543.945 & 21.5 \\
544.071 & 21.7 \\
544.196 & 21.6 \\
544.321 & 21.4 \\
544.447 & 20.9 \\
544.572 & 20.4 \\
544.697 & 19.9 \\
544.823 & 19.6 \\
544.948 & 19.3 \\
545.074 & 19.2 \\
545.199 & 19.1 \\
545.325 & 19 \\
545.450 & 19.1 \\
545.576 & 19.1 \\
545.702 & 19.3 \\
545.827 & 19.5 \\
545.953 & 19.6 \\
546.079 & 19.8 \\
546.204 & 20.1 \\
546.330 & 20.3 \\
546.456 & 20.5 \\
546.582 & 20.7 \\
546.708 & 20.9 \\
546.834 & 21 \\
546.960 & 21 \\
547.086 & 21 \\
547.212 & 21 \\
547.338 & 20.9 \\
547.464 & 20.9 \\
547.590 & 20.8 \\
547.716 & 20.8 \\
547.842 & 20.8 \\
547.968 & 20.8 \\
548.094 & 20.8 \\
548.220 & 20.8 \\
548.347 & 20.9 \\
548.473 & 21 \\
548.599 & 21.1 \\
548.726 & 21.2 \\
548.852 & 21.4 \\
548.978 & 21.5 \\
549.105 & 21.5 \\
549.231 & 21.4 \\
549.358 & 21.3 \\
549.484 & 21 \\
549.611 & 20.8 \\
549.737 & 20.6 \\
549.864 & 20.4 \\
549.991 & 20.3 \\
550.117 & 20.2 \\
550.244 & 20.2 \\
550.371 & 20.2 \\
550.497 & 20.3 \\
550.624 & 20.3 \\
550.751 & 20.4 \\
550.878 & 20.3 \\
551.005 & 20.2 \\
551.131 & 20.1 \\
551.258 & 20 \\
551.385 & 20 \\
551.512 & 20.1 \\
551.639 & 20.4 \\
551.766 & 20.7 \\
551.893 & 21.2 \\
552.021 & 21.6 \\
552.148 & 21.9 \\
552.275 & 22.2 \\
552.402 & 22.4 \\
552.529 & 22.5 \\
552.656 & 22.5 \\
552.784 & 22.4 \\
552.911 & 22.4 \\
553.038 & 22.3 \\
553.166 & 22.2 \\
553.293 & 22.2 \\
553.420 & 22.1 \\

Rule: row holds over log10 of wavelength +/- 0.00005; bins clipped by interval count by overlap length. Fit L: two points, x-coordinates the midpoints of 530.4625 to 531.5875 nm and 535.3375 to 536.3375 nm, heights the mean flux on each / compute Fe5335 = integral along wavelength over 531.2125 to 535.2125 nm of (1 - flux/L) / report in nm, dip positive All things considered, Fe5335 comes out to 0.35 nm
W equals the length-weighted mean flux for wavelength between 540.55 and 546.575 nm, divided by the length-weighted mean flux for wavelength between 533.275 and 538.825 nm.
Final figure 1.0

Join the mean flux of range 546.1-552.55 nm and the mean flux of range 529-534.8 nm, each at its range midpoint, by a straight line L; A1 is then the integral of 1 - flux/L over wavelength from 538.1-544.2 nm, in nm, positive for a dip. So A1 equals -0.311 nm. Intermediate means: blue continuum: 18.6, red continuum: 20.8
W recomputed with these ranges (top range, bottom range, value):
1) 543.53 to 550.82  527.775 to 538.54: 1.06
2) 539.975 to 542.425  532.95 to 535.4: 1.10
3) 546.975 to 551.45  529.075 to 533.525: 1.11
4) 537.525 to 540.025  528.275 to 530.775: 1.12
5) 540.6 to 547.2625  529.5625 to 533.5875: 1.10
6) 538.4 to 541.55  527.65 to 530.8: 1.09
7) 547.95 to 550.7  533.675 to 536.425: 1.06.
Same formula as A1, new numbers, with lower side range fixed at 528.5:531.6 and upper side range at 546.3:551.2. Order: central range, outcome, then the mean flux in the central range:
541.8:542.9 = -0.09 nm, 21.8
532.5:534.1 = 0.14 nm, 17.7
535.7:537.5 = -0.05 nm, 20.2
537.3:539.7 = -0.16 nm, 21.2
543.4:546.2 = 0.04 nm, 20.1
